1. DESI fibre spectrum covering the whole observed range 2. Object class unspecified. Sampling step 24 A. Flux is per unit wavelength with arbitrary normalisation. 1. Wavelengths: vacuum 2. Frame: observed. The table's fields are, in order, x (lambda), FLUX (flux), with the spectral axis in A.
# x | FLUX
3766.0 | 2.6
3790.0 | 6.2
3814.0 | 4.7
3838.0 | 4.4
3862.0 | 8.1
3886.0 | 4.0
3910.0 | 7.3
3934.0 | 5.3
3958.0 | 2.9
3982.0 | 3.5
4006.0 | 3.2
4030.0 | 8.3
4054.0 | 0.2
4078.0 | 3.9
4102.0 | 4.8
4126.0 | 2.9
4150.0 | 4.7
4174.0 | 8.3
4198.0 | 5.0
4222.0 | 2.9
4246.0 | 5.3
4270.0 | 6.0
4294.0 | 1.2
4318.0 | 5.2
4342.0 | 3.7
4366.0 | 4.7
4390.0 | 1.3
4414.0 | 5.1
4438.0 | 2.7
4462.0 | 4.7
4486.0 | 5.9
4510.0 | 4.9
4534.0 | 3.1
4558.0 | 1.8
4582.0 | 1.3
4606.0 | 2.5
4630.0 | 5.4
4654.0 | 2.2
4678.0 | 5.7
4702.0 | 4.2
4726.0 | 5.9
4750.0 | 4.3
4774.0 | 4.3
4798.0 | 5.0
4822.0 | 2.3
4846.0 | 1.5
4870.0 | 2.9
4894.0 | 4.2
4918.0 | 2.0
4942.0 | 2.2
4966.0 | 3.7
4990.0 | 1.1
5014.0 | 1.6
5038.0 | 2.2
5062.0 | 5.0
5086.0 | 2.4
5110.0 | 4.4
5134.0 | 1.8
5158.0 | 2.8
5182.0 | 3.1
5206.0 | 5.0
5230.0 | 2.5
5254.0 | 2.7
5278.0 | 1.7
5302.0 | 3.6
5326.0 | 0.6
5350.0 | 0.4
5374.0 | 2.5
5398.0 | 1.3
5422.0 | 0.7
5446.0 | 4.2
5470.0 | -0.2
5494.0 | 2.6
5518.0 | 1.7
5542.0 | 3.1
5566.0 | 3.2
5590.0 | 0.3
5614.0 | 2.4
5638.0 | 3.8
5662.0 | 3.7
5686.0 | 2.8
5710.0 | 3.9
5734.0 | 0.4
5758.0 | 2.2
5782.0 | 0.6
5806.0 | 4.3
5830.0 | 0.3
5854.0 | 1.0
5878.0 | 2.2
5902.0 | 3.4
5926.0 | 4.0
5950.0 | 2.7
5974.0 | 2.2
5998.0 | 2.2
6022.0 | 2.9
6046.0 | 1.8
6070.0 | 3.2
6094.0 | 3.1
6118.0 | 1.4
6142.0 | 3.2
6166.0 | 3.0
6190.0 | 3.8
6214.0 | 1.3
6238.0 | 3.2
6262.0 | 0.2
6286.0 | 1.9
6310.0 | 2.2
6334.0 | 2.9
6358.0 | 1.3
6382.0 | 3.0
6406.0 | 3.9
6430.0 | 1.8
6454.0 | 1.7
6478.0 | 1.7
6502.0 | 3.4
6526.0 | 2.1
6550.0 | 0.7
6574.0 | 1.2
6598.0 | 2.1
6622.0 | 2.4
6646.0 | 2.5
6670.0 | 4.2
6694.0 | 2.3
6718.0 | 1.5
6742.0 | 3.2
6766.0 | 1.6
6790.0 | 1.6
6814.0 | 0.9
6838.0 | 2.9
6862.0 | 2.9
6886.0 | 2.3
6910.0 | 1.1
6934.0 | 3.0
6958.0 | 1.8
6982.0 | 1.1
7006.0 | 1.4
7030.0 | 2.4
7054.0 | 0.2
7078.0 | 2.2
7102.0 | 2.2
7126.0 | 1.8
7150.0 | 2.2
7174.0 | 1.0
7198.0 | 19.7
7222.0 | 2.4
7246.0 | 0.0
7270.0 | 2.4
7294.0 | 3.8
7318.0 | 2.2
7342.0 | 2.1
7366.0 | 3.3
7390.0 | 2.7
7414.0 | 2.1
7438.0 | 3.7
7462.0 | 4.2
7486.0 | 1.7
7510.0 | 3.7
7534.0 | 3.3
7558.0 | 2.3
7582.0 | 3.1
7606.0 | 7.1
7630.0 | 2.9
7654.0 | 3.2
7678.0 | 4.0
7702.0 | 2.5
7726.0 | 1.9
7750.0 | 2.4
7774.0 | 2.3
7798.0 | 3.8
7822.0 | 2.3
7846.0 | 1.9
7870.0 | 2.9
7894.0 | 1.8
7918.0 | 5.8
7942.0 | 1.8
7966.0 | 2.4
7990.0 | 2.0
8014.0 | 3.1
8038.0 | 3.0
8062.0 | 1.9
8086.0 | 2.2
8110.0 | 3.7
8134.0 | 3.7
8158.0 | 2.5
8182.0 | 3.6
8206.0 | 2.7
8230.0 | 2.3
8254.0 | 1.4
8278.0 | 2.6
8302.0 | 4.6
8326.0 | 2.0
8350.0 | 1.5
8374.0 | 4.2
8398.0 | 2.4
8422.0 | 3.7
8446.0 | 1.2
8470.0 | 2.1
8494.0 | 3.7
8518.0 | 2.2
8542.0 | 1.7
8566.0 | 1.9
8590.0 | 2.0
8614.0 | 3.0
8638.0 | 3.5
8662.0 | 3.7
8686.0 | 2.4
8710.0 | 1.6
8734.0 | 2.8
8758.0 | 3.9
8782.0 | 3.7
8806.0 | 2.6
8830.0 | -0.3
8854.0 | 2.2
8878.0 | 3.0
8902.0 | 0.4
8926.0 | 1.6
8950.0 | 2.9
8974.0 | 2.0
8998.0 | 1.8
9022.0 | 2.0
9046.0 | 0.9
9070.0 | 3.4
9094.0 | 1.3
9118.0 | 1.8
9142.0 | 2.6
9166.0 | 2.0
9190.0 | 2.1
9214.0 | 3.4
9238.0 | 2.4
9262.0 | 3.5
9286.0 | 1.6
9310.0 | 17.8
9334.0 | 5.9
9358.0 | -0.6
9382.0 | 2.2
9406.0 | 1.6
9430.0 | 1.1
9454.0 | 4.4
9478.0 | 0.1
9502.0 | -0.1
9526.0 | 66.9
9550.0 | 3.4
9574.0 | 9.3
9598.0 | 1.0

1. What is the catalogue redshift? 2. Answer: 0.93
